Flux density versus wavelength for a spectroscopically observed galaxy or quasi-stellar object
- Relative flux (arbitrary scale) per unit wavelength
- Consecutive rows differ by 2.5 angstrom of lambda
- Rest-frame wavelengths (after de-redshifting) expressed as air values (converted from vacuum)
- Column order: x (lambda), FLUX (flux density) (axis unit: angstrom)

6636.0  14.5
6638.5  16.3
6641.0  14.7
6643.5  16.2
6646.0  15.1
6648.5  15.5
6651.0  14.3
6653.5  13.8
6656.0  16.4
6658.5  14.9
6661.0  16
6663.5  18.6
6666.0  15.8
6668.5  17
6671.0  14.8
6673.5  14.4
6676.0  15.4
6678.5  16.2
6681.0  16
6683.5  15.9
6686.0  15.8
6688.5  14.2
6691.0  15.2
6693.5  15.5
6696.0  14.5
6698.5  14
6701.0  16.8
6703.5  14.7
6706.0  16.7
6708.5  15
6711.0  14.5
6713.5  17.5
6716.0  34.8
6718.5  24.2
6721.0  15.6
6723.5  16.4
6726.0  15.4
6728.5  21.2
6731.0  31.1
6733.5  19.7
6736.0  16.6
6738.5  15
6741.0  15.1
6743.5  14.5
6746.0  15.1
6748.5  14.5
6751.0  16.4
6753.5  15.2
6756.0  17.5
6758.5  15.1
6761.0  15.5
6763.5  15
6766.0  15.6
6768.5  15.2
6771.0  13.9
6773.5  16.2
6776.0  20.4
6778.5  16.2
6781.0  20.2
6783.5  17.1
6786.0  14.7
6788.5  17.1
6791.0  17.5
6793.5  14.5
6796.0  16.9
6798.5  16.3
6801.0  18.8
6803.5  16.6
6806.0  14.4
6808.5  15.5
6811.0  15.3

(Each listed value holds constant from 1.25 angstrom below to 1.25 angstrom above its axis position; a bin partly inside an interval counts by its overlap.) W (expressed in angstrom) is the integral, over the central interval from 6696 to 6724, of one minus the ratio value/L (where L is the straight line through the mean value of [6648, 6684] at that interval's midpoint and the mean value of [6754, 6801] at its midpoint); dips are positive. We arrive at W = -3.70 angstrom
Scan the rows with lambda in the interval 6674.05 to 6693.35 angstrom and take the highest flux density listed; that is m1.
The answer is 16.2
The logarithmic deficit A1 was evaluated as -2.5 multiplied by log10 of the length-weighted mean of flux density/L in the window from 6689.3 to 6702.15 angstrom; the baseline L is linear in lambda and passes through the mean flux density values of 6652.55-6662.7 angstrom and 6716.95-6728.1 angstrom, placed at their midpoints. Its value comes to 0.14 mag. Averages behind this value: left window 15.5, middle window 15.2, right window 18.6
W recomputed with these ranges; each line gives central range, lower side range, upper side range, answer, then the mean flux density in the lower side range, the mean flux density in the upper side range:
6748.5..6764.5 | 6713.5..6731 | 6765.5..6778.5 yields 2.03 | 21.7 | 16.3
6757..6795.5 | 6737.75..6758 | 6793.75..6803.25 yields -0.04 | 15.4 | 17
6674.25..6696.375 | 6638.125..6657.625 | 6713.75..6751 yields 1.97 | 15.2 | 19.1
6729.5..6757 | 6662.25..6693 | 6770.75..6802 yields -1.47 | 15.8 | 17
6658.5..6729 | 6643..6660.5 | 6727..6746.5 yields 0.48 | 15.2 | 18.6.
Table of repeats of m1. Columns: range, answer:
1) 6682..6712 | 16.8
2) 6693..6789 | 34.8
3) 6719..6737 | 31.1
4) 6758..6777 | 20.4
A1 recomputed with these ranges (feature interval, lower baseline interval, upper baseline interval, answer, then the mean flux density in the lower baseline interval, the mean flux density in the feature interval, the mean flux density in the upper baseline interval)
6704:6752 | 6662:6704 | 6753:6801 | -0.150 mag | 15.6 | 18.3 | 16.4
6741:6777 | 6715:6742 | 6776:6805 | 0.192 mag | 20.4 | 15.7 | 17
